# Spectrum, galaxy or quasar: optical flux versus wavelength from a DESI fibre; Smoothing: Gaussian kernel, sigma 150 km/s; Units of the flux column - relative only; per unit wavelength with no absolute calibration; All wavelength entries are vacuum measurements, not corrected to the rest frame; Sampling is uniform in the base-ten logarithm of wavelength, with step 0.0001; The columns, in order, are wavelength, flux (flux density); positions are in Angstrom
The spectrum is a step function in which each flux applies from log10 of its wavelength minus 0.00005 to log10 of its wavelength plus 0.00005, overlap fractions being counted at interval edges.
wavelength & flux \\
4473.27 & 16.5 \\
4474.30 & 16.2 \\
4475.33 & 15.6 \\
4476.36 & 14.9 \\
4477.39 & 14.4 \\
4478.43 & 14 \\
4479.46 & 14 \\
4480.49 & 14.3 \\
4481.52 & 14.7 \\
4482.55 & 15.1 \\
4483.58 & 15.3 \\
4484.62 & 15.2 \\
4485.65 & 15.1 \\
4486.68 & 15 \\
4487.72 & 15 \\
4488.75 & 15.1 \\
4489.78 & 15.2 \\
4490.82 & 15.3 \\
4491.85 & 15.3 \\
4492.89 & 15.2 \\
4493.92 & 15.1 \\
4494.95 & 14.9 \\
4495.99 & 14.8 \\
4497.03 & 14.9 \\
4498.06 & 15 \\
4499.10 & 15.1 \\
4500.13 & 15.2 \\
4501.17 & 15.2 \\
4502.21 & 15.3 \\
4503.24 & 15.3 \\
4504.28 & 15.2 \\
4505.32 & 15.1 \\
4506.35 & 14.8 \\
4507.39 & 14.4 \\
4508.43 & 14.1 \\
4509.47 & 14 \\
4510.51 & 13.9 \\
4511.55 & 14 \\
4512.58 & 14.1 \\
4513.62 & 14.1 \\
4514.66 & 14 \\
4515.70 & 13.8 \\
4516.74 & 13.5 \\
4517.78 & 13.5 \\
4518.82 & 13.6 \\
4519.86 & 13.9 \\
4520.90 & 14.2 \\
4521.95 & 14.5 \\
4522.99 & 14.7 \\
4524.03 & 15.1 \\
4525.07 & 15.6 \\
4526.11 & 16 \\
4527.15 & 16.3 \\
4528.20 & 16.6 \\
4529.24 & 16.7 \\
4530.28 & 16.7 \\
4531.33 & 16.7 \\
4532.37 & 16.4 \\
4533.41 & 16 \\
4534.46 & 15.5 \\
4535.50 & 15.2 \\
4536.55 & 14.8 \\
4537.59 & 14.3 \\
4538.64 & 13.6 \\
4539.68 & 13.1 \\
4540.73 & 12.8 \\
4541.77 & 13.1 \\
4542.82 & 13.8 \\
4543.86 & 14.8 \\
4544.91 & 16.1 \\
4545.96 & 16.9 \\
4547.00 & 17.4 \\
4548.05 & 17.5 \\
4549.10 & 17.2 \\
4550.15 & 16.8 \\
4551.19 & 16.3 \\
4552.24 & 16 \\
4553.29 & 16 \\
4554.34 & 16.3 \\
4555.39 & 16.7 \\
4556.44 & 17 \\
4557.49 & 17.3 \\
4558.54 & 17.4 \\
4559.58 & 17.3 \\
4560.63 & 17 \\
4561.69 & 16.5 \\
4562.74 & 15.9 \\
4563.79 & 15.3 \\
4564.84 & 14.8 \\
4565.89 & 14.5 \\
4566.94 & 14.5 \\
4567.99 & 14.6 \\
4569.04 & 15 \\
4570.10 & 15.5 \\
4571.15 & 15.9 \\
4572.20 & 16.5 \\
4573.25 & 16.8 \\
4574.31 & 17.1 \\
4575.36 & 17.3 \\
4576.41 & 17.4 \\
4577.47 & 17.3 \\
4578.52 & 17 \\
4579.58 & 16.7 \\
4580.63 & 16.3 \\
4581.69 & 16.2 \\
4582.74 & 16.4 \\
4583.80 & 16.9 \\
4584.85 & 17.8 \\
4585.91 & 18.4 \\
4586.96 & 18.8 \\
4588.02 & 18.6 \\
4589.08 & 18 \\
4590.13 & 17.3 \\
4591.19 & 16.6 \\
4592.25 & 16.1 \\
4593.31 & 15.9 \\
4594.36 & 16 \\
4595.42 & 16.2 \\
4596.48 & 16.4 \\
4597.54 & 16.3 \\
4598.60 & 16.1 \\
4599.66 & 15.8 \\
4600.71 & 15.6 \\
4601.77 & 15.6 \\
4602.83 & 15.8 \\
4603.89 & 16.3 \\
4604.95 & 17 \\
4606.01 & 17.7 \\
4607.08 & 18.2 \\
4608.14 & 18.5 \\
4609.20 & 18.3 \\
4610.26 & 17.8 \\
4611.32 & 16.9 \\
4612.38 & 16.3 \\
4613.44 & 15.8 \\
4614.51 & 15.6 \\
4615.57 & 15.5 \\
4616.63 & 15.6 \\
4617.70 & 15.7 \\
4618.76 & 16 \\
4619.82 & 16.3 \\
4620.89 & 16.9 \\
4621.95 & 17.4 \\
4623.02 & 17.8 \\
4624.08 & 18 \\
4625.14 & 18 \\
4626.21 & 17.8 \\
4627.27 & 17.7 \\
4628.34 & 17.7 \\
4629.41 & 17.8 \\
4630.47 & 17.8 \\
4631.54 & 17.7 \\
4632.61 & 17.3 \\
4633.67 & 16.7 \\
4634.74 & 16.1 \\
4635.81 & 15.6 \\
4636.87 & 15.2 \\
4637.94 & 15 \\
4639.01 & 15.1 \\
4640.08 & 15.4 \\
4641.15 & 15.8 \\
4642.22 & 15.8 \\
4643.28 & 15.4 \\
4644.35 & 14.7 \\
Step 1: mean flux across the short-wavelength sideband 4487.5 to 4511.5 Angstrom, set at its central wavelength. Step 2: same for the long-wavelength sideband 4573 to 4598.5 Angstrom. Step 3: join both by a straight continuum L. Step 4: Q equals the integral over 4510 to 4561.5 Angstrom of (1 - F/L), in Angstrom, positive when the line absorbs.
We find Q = 1.3 Angstrom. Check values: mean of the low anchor 14.9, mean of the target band 15.4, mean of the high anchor 17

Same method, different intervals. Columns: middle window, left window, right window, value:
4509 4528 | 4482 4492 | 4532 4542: 0.4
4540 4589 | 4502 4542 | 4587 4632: -1.7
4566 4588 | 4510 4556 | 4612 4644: -1.2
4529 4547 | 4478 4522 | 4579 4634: 0.4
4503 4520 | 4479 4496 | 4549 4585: 1.3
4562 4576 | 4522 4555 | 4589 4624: 0.3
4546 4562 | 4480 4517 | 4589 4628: -1.1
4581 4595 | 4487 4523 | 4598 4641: -0.9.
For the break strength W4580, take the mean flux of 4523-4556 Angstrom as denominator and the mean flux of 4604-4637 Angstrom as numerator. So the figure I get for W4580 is 1.1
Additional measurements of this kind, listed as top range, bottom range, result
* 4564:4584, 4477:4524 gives 1.10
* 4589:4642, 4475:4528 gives 1.13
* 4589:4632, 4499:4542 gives 1.14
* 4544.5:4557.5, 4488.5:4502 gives 1.11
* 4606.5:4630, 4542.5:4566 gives 1.04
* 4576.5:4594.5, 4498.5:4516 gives 1.17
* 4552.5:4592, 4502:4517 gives 1.16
